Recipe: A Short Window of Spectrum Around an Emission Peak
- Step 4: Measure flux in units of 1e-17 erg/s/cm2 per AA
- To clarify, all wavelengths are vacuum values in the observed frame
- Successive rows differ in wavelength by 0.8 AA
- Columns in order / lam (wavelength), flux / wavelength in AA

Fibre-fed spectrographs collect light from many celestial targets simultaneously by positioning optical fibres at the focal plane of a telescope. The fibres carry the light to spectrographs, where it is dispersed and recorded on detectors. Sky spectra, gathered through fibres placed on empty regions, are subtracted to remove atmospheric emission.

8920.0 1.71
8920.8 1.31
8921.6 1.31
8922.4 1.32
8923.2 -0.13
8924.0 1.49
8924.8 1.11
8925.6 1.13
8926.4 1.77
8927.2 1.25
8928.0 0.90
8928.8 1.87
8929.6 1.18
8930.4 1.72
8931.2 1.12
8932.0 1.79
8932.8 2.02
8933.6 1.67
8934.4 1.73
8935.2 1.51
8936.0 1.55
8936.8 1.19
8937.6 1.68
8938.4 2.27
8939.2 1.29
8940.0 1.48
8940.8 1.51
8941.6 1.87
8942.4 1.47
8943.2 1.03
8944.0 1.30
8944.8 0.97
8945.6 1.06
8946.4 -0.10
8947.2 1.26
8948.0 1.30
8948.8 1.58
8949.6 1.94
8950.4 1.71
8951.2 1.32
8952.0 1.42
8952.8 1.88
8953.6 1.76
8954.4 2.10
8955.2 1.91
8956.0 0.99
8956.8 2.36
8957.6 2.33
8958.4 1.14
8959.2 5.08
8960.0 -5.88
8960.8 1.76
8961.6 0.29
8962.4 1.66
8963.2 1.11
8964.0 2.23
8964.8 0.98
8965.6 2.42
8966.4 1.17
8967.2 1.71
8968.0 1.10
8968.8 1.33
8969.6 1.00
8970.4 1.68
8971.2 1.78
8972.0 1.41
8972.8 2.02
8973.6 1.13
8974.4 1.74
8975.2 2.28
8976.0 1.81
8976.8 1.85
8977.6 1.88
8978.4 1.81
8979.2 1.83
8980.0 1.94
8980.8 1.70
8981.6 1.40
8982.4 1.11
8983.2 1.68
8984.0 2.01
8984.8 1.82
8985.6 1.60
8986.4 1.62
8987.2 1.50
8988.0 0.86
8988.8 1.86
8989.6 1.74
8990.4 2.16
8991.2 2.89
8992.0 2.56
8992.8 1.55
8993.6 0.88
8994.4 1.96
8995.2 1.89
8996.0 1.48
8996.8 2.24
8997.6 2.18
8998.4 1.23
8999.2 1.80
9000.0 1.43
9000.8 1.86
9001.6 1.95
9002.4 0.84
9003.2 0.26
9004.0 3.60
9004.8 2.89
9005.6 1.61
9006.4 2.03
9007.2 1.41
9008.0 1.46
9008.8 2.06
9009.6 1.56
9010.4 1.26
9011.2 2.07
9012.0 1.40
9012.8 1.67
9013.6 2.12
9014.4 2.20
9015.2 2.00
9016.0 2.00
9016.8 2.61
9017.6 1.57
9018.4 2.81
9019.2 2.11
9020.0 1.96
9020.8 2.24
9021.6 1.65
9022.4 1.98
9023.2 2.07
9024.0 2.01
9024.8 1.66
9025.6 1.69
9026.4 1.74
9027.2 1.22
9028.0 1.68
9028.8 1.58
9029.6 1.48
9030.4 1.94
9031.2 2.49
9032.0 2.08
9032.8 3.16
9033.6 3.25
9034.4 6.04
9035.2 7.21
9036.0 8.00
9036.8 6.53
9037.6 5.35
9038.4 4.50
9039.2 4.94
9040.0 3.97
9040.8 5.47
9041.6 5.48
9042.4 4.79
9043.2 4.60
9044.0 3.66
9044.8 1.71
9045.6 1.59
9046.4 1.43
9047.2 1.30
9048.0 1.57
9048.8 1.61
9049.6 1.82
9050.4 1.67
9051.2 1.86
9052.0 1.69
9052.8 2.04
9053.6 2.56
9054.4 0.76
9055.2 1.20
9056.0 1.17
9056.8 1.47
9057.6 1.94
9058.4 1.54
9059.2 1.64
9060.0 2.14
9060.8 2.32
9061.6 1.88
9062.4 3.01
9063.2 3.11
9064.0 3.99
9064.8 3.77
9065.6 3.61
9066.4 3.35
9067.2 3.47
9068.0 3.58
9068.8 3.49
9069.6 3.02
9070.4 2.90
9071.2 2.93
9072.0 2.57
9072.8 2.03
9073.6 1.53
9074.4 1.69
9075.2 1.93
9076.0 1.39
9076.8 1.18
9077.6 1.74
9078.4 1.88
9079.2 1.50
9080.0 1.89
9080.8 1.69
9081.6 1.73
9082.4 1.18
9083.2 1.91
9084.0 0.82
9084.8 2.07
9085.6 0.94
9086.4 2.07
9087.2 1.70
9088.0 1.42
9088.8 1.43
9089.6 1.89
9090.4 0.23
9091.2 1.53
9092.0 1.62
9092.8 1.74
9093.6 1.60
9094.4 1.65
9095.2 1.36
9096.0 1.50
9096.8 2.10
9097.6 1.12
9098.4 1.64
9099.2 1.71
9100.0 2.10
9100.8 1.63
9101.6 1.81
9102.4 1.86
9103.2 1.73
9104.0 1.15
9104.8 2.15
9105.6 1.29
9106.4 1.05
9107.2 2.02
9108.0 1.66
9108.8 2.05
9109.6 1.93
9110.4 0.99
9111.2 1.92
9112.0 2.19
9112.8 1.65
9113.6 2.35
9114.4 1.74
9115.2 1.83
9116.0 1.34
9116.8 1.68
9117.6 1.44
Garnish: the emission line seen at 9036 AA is H-alpha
